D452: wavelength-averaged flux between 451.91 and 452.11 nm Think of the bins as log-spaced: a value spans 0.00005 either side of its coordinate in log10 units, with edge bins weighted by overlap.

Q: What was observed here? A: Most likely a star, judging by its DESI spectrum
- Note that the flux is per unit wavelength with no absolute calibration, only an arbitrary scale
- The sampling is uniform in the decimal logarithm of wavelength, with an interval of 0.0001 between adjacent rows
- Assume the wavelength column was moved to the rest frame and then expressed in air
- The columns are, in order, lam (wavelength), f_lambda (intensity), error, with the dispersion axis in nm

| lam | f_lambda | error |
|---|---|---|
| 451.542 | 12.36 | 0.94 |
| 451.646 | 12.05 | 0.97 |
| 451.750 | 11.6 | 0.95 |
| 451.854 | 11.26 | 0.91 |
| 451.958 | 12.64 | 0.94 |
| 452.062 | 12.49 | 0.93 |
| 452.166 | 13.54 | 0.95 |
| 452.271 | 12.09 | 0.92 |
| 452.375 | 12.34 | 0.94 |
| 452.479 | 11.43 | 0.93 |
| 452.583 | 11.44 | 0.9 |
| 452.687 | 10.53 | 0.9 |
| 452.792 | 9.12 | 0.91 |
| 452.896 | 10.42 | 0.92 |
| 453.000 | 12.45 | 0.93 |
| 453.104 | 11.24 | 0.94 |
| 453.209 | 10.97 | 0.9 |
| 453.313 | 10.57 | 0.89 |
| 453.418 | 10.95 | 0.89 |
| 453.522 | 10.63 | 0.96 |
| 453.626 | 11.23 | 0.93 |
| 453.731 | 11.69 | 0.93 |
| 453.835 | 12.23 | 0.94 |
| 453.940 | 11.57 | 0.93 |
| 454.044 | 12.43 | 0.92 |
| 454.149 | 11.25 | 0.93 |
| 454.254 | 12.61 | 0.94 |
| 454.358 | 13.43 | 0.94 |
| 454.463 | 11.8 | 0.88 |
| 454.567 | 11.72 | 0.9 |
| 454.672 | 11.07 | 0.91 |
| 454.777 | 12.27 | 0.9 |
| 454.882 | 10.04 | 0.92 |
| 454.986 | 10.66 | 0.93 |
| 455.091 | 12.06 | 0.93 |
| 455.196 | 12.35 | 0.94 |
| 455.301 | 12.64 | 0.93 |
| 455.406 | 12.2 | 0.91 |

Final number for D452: 12.6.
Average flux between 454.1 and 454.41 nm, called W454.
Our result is 12.4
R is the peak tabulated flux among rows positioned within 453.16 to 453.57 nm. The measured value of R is 10.97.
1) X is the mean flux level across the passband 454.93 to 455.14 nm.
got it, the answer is 11.3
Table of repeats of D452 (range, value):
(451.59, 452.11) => 12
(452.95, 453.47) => 11.2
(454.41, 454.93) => 11.4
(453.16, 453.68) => 10.9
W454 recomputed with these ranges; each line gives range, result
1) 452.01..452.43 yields 12.6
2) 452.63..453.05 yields 10.6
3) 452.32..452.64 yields 11.7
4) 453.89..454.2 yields 11.8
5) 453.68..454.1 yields 12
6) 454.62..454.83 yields 11.6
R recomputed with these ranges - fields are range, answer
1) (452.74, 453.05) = 12.45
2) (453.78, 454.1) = 12.43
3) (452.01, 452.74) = 13.54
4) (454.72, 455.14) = 12.27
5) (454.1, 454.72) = 13.43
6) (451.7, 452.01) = 12.64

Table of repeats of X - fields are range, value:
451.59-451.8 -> 11.8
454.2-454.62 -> 12.4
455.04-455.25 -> 12.2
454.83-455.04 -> 10.4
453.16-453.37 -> 10.8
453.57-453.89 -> 11.7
